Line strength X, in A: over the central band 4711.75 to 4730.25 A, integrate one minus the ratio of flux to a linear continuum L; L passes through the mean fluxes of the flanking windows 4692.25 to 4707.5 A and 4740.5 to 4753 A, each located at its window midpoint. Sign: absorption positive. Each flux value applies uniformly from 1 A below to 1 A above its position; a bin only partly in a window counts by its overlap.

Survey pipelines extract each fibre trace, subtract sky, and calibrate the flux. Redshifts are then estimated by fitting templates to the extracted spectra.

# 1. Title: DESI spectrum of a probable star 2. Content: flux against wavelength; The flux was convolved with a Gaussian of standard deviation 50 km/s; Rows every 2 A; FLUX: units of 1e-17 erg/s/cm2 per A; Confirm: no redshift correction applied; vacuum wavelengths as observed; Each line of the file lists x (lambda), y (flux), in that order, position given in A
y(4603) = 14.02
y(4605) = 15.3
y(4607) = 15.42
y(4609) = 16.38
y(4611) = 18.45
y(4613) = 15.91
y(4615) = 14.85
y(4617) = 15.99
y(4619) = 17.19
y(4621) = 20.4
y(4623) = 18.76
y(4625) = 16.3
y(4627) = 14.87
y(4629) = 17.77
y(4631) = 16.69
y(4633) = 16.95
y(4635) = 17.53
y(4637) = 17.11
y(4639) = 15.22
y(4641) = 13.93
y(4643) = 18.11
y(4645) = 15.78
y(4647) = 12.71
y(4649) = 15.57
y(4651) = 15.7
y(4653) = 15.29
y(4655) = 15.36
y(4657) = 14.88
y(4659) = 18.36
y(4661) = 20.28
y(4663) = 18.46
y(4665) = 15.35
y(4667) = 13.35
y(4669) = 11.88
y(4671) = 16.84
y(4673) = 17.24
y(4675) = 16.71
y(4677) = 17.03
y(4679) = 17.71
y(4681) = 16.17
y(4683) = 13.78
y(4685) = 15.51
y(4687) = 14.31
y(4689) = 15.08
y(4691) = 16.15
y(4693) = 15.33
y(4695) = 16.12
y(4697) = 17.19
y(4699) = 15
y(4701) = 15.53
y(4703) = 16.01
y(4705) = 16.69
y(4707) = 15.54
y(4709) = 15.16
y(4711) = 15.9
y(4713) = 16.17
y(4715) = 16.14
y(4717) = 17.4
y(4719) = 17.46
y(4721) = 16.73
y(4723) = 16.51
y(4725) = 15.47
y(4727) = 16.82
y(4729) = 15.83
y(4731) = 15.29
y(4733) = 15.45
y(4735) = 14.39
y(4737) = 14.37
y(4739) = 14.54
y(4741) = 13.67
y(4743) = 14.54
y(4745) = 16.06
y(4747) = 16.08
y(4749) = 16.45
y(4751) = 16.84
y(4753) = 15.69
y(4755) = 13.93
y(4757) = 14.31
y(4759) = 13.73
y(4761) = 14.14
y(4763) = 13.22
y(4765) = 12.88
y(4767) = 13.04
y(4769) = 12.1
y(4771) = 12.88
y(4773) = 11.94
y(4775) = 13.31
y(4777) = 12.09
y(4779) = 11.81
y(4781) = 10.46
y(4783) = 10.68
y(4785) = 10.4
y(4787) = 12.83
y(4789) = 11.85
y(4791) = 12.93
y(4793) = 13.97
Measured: -0.8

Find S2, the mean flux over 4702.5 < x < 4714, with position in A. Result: 15.9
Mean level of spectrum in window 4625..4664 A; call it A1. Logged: 16.3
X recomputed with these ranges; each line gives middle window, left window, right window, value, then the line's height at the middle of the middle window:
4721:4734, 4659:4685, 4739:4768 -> -0.70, 15.1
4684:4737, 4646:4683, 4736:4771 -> -2.45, 15.2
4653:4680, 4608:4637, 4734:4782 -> -0.67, 16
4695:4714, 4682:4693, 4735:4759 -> -1.15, 15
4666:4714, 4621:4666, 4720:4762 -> 0.69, 15.9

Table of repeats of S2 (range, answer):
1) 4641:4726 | 16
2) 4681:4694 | 15.1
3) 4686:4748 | 15.7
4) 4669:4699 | 15.9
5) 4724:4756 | 15.3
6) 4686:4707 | 15.7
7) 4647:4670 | 15.7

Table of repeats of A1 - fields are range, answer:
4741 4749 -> 15.4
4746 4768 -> 14.6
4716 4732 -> 16.4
